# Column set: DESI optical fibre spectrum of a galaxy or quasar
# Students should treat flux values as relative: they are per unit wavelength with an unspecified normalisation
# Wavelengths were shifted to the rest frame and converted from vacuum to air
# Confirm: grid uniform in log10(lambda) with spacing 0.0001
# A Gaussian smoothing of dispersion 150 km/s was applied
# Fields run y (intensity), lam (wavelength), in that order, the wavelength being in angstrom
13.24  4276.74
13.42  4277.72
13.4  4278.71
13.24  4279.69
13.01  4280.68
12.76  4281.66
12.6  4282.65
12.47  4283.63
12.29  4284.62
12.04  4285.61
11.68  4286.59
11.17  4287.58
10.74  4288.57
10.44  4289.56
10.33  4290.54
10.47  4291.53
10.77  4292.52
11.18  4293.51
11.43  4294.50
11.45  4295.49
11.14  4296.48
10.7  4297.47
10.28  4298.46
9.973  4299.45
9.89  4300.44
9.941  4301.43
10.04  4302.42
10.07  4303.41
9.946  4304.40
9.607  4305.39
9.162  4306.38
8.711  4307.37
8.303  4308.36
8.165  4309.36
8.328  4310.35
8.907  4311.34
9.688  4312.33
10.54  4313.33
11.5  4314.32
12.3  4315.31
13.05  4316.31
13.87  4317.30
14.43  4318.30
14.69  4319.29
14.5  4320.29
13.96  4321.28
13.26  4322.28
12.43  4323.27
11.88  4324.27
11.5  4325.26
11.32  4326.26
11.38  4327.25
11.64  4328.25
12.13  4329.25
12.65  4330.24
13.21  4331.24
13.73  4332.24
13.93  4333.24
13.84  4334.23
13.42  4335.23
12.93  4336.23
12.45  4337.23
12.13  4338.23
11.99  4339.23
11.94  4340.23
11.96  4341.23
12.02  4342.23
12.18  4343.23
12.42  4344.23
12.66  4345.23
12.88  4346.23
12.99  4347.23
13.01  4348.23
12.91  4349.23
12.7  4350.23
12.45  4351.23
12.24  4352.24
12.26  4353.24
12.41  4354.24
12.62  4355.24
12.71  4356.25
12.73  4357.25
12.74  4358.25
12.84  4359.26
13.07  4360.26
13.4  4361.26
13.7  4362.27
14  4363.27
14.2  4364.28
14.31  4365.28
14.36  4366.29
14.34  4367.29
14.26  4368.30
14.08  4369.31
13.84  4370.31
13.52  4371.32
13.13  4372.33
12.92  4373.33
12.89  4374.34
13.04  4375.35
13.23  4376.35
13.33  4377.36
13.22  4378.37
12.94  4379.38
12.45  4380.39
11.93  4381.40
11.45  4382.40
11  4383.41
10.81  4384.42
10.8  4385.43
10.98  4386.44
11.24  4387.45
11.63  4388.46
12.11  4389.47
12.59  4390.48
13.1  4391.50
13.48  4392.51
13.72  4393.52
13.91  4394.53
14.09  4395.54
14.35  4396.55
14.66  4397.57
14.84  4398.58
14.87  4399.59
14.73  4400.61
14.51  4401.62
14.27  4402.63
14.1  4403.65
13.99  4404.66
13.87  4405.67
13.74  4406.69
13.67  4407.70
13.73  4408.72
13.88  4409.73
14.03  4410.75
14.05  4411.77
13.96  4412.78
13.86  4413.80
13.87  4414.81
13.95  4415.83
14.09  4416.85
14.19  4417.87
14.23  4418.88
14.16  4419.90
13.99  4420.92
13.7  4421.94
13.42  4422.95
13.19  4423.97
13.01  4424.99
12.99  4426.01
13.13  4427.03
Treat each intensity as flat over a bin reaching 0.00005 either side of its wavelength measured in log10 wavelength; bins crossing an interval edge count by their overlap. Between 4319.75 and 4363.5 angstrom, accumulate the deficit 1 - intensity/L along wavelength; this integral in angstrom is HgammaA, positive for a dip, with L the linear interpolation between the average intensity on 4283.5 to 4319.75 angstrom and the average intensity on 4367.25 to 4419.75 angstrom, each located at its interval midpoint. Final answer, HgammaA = -2.94 angstrom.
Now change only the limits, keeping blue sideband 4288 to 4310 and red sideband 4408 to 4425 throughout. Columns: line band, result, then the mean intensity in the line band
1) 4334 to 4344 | -0.93 angstrom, 12.4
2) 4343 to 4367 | -2.24 angstrom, 13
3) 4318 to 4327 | -1.81 angstrom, 13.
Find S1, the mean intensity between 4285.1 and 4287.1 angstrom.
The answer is 11.9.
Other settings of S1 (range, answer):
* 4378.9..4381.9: 12.4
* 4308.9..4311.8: 8.48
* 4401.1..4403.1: 14.4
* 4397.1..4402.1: 14.7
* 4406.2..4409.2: 13.7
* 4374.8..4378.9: 13.2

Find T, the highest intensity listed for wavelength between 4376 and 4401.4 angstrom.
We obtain 14.87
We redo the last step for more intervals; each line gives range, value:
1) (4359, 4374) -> 14.36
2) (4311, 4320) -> 14.69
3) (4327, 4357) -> 13.93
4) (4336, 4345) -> 12.93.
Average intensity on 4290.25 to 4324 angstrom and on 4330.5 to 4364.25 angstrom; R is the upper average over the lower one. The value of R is 1.2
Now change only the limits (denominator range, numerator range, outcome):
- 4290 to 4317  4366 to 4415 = 1.30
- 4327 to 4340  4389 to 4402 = 1.09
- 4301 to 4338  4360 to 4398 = 1.12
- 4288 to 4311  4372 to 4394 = 1.23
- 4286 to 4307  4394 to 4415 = 1.35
